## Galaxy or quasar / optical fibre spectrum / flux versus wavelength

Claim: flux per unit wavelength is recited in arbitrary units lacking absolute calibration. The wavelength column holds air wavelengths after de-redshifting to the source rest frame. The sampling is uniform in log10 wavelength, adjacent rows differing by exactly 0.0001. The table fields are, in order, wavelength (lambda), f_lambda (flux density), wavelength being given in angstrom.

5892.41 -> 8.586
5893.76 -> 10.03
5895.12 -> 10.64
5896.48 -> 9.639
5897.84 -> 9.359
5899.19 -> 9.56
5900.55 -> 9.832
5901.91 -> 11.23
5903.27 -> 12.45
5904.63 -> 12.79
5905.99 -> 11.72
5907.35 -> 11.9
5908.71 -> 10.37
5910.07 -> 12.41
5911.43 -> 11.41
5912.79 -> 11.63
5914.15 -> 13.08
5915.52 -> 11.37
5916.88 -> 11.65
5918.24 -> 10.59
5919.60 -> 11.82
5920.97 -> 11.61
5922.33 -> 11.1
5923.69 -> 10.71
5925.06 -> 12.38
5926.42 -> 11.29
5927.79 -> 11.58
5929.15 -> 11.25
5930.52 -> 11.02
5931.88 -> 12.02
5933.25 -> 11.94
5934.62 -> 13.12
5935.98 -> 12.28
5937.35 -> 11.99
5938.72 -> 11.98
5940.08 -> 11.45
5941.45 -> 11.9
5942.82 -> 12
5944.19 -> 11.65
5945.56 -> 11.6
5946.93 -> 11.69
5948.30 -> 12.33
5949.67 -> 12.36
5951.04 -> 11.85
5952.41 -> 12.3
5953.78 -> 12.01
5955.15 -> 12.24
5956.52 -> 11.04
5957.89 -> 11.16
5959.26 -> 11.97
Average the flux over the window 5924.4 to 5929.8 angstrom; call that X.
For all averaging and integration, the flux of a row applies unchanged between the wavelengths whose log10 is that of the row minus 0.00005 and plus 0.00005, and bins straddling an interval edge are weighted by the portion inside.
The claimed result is 11.6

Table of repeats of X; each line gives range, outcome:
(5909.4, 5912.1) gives 11.9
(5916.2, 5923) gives 11.4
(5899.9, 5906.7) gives 11.6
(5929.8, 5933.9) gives 11.6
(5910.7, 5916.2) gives 11.9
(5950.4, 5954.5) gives 12.1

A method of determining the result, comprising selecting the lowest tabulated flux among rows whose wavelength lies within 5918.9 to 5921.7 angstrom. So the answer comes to 11.61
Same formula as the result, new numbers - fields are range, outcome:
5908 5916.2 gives 10.37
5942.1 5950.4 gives 11.6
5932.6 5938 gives 11.94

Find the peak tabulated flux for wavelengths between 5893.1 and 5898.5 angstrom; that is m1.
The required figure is 10.64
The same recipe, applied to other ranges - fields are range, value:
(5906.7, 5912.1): 12.41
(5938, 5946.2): 12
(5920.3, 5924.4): 11.61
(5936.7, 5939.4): 11.99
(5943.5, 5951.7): 12.36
